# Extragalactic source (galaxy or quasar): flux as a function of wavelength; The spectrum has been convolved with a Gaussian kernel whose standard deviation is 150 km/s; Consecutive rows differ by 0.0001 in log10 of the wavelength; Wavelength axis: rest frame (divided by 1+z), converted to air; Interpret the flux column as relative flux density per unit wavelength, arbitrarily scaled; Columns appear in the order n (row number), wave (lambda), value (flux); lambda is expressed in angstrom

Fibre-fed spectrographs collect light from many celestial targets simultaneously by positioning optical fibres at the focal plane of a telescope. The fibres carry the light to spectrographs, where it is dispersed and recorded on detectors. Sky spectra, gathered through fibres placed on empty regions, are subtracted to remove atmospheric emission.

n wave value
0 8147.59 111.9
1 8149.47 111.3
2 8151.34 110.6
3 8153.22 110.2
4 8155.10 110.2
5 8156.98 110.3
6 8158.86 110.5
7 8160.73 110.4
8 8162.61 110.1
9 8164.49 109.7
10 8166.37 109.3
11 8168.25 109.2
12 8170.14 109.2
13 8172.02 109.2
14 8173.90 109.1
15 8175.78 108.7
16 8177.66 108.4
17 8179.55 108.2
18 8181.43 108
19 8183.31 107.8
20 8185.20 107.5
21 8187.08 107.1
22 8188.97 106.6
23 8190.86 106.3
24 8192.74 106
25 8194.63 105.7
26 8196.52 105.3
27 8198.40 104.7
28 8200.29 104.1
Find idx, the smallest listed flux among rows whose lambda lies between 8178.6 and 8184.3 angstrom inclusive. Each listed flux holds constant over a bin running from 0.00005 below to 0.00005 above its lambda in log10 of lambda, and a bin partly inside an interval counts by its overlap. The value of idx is 107.8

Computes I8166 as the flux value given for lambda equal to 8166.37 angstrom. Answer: 109.3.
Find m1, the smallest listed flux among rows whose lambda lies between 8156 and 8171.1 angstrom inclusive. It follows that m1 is 109.2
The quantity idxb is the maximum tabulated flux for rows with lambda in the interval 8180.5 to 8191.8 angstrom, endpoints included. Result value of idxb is 108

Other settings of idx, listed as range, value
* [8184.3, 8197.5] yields 105.3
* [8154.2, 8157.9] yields 110.2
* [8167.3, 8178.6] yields 108.4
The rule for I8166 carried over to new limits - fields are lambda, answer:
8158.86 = 110.5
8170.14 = 109.2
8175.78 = 108.7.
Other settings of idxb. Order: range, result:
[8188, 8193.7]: 106.6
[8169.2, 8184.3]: 109.2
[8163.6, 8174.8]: 109.7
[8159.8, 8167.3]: 110.4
